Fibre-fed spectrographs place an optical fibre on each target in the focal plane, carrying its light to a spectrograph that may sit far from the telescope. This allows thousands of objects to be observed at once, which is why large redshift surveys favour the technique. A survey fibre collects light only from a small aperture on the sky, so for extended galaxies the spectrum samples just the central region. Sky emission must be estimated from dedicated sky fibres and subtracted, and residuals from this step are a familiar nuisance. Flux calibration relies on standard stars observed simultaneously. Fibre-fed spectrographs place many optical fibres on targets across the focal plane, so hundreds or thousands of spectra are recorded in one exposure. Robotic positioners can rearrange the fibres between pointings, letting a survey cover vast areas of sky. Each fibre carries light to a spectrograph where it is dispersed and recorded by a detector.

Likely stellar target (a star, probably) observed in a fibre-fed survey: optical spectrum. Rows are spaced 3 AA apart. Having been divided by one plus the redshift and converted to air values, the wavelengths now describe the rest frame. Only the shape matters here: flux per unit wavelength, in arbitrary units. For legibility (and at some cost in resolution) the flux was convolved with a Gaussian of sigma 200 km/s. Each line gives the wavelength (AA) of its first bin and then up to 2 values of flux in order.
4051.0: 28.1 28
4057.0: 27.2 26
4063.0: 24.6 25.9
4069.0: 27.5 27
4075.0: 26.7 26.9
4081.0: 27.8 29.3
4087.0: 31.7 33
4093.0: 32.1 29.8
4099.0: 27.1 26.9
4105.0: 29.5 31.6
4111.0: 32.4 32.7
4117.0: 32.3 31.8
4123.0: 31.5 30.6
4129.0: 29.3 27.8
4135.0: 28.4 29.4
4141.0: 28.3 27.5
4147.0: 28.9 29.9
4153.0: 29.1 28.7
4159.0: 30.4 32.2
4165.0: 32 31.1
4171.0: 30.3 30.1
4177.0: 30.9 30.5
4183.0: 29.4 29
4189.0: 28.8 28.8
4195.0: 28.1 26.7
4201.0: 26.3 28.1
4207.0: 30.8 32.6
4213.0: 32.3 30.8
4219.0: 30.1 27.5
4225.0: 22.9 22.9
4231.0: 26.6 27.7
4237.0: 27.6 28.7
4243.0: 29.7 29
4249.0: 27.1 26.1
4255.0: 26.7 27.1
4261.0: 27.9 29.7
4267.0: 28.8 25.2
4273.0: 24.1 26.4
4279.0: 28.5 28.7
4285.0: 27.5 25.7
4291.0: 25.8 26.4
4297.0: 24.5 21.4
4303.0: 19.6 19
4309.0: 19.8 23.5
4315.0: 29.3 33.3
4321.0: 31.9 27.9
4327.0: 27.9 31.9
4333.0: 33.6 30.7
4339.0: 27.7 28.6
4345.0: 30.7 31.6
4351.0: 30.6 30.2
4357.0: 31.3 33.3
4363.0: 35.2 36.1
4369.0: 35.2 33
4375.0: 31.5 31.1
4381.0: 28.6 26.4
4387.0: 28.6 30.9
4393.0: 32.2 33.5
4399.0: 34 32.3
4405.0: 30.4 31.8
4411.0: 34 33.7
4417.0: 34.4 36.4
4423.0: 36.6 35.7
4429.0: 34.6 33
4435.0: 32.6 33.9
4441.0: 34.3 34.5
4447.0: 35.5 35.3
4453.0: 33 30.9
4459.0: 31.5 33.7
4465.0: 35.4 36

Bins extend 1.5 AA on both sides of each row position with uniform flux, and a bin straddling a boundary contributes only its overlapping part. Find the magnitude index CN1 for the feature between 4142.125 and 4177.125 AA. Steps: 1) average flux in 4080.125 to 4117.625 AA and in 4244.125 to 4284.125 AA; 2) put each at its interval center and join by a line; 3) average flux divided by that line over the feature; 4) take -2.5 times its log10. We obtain -0.03 mag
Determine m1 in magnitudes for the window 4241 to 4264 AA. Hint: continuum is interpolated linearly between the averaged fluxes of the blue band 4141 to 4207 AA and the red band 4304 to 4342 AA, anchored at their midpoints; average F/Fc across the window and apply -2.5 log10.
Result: 0.03 mag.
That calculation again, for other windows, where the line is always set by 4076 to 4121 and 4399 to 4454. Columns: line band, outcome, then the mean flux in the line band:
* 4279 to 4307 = 0.301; 24.6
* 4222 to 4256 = 0.186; 26.9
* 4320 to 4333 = 0.090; 30.2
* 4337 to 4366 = 0.063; 31.3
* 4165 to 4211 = 0.064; 29.5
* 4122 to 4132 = 0.021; 30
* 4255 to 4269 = 0.146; 28.1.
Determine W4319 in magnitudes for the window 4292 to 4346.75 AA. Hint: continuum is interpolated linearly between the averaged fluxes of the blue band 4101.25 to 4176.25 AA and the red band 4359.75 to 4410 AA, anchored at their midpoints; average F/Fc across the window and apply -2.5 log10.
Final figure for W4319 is 0.16 mag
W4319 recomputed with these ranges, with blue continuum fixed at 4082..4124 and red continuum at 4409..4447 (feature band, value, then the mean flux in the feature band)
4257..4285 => 0.192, 27.4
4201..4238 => 0.139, 28.3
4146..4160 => 0.071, 29.4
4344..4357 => 0.093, 30.8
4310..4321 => 0.157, 28.7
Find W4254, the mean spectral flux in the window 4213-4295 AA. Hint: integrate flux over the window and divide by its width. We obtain 27.3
